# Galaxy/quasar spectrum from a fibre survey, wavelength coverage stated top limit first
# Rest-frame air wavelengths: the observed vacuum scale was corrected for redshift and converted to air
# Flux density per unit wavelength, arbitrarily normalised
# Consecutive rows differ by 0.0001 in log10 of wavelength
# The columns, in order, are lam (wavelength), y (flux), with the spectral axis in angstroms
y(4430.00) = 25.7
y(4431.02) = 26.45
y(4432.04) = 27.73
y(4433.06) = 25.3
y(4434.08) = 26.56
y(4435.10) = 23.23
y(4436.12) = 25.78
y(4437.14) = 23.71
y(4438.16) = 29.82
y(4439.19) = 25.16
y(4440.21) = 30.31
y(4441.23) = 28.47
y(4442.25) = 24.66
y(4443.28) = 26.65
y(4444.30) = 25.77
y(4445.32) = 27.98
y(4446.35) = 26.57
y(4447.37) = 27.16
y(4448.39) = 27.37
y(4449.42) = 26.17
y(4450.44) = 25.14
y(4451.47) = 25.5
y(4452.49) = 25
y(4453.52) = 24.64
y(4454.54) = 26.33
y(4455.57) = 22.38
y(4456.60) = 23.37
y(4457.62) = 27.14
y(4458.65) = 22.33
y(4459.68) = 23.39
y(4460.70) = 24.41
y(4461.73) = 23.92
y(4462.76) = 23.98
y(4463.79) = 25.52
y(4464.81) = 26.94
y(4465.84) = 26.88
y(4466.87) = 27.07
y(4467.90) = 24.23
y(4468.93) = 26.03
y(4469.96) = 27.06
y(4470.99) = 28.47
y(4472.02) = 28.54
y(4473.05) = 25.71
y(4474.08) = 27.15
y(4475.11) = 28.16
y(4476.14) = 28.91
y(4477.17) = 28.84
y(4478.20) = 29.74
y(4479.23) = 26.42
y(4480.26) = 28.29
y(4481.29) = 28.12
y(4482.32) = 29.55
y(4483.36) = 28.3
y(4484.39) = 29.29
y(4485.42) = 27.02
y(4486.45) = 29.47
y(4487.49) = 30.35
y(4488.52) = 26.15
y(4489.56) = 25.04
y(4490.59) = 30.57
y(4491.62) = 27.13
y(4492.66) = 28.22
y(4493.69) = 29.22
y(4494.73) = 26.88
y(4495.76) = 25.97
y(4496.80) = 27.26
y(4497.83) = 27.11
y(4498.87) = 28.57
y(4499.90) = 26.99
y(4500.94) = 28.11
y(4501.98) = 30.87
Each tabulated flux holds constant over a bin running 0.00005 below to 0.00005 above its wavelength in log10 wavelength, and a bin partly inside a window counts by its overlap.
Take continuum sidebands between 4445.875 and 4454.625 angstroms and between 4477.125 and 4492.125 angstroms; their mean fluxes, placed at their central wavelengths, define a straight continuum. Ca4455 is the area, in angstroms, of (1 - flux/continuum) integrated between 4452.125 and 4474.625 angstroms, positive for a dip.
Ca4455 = 1.2 angstroms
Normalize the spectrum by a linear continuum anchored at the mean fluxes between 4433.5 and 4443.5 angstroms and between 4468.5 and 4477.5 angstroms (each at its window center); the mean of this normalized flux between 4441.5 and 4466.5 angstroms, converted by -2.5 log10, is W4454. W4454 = 0.06 mag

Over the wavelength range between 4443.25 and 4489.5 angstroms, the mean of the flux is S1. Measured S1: 26.6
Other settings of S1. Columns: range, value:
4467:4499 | 27.8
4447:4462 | 24.9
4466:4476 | 27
